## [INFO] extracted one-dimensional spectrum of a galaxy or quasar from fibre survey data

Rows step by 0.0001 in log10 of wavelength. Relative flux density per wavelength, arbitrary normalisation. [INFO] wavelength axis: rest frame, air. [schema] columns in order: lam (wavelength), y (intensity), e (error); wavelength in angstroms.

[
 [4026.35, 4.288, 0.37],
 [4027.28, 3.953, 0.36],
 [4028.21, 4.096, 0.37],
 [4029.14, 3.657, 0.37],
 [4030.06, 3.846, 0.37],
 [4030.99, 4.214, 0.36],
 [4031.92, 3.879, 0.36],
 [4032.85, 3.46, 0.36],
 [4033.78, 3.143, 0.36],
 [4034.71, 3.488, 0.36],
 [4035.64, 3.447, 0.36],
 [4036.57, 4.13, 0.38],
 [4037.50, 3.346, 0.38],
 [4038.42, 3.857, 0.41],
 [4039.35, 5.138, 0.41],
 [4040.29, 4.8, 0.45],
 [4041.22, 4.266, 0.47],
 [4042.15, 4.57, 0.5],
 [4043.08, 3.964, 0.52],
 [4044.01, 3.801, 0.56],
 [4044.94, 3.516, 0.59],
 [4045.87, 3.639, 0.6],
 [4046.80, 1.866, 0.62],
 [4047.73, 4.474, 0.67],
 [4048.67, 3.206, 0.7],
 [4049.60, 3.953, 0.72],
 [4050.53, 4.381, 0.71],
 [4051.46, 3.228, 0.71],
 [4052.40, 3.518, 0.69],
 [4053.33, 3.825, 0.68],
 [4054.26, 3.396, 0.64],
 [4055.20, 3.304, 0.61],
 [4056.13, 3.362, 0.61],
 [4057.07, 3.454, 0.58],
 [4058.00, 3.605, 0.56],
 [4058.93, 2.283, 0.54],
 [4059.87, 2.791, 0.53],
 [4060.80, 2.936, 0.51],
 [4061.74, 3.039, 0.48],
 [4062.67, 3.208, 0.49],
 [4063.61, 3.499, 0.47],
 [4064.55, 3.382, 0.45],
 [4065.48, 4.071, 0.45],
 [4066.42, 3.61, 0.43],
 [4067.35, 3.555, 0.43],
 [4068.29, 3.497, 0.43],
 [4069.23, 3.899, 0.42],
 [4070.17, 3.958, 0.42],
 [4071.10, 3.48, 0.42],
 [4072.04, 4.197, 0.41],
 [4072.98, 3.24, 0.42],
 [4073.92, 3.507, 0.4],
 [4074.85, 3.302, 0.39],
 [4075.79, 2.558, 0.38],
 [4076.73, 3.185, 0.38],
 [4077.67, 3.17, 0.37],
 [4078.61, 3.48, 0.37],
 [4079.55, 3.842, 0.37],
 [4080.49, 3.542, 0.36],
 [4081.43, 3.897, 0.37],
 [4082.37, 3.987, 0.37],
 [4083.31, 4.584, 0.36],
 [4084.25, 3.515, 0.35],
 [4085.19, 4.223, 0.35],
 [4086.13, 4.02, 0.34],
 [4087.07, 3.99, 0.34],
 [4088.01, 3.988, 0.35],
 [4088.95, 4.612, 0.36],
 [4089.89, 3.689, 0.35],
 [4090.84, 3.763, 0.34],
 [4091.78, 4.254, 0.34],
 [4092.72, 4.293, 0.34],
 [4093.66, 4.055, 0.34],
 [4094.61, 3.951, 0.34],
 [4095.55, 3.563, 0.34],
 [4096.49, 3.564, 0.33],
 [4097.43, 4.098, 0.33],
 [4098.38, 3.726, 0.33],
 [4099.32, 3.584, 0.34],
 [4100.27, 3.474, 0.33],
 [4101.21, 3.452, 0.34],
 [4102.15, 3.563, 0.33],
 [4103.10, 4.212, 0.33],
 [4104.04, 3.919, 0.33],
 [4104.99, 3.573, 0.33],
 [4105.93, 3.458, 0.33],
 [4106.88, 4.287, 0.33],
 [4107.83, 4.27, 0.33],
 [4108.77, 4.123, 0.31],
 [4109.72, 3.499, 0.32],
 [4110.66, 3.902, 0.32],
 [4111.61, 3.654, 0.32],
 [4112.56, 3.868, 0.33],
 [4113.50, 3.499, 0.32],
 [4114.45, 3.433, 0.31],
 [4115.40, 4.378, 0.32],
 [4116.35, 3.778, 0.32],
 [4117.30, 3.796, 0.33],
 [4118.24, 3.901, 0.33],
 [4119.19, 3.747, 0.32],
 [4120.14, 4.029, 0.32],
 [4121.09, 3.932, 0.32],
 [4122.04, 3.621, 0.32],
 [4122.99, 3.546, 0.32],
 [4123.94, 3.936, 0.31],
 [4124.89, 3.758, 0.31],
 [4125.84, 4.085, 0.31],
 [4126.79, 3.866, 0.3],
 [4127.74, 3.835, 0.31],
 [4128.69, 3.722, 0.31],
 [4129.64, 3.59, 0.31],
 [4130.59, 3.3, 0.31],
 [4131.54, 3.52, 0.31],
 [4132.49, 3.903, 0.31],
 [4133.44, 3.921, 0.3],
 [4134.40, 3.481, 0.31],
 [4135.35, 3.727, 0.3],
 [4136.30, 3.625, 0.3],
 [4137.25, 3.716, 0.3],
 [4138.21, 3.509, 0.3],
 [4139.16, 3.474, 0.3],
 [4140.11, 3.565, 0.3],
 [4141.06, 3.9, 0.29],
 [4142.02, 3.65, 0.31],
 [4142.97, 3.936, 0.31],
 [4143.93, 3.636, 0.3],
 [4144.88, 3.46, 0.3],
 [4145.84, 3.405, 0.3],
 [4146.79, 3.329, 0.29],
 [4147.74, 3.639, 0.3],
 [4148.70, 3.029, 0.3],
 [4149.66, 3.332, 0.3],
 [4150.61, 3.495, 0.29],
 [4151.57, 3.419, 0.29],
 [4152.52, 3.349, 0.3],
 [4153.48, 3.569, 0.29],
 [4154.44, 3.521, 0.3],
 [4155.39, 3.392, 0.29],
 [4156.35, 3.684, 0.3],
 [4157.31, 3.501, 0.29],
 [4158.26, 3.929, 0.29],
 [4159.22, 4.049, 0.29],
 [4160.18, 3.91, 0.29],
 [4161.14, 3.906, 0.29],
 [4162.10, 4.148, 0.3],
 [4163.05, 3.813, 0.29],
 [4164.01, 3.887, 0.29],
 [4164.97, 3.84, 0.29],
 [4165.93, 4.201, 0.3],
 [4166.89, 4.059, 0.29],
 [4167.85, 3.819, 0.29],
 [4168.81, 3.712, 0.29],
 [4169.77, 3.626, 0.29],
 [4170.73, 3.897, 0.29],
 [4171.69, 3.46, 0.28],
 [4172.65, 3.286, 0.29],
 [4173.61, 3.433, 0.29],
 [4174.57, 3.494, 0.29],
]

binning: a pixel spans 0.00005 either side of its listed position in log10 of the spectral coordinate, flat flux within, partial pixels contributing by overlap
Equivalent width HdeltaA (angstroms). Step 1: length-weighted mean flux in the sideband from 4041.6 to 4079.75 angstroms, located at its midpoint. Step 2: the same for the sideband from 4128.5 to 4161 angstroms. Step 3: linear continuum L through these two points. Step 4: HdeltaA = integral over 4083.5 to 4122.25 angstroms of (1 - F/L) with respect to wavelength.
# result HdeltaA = -3.6 angstroms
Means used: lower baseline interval 3.48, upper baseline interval 3.6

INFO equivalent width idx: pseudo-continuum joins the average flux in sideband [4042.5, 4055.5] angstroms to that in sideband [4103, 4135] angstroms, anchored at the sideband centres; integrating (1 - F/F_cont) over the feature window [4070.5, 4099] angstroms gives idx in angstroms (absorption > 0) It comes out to -0.61 angstroms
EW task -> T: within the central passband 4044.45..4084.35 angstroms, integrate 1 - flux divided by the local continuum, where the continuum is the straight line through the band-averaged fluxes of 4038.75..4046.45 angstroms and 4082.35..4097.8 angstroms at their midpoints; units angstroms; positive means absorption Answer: 5.9 angstroms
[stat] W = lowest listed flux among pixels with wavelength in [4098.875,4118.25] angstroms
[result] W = 3.433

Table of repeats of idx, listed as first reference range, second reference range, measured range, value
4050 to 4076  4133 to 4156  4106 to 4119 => -1.32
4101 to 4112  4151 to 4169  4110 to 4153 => 1.56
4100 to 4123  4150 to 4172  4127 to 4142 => 0.48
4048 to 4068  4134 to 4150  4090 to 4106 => -1.45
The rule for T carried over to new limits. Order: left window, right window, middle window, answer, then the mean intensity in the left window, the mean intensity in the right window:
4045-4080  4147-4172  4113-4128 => -0.97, 3.43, 3.7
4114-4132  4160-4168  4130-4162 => 2.26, 3.78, 3.96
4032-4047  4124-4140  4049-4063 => 1.63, 3.81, 3.69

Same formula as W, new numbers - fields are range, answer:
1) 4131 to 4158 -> 3.029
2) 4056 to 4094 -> 2.283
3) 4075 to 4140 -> 2.558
